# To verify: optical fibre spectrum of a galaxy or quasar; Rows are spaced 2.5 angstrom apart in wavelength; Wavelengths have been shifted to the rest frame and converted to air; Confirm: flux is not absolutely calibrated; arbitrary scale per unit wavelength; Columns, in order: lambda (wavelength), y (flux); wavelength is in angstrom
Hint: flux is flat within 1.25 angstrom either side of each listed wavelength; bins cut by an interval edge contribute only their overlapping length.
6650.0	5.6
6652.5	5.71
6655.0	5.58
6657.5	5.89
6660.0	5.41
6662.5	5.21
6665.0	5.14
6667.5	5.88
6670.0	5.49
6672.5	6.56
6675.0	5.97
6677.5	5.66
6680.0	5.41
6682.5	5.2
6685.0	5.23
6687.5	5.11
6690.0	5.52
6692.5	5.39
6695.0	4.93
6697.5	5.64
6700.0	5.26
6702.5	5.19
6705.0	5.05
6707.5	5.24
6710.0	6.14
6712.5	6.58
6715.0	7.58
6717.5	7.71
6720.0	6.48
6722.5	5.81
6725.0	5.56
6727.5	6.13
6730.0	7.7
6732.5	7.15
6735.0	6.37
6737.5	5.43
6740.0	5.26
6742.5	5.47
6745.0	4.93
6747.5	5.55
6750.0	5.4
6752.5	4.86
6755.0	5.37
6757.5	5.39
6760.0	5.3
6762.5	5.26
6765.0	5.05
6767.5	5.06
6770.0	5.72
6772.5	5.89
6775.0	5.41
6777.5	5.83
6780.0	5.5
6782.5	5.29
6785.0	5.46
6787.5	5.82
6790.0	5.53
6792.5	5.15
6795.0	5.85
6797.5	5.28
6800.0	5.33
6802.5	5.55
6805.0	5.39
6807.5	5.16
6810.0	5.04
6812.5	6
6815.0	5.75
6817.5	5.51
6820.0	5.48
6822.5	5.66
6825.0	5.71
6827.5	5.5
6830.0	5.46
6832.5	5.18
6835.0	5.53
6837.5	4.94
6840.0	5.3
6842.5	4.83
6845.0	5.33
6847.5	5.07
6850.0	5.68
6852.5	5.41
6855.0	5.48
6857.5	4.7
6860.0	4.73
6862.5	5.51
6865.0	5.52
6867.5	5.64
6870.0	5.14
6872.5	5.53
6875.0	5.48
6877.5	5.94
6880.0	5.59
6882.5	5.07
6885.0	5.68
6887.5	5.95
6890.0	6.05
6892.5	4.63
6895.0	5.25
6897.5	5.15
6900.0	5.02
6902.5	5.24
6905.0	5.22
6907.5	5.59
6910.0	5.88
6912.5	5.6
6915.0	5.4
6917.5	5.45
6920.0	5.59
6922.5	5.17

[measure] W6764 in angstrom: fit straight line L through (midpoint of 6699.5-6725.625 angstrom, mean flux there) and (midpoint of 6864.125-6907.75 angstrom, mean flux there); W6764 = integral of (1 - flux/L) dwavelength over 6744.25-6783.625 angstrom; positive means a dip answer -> 3.5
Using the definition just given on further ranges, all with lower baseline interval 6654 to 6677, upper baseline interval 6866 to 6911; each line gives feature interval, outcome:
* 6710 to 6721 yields -2.67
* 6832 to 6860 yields 1.47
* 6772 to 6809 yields 0.43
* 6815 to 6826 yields -0.18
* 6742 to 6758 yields 0.93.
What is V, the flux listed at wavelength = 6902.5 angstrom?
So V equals 5.24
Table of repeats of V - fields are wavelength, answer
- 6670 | 5.49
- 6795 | 5.85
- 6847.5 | 5.07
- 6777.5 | 5.83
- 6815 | 5.75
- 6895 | 5.25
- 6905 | 5.22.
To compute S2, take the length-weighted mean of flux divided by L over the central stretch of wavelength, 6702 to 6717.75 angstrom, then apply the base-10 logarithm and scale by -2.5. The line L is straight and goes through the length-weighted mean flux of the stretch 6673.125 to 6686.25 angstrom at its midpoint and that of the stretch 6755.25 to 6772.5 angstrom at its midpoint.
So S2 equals -0.130 mag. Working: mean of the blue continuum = 5.54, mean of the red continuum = 5.34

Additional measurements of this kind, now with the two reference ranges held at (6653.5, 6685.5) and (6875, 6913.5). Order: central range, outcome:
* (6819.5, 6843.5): 0.027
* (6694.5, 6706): 0.069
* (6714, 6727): -0.182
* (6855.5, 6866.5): 0.067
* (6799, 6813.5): 0.022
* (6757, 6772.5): 0.039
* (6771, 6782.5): -0.017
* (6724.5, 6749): -0.077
